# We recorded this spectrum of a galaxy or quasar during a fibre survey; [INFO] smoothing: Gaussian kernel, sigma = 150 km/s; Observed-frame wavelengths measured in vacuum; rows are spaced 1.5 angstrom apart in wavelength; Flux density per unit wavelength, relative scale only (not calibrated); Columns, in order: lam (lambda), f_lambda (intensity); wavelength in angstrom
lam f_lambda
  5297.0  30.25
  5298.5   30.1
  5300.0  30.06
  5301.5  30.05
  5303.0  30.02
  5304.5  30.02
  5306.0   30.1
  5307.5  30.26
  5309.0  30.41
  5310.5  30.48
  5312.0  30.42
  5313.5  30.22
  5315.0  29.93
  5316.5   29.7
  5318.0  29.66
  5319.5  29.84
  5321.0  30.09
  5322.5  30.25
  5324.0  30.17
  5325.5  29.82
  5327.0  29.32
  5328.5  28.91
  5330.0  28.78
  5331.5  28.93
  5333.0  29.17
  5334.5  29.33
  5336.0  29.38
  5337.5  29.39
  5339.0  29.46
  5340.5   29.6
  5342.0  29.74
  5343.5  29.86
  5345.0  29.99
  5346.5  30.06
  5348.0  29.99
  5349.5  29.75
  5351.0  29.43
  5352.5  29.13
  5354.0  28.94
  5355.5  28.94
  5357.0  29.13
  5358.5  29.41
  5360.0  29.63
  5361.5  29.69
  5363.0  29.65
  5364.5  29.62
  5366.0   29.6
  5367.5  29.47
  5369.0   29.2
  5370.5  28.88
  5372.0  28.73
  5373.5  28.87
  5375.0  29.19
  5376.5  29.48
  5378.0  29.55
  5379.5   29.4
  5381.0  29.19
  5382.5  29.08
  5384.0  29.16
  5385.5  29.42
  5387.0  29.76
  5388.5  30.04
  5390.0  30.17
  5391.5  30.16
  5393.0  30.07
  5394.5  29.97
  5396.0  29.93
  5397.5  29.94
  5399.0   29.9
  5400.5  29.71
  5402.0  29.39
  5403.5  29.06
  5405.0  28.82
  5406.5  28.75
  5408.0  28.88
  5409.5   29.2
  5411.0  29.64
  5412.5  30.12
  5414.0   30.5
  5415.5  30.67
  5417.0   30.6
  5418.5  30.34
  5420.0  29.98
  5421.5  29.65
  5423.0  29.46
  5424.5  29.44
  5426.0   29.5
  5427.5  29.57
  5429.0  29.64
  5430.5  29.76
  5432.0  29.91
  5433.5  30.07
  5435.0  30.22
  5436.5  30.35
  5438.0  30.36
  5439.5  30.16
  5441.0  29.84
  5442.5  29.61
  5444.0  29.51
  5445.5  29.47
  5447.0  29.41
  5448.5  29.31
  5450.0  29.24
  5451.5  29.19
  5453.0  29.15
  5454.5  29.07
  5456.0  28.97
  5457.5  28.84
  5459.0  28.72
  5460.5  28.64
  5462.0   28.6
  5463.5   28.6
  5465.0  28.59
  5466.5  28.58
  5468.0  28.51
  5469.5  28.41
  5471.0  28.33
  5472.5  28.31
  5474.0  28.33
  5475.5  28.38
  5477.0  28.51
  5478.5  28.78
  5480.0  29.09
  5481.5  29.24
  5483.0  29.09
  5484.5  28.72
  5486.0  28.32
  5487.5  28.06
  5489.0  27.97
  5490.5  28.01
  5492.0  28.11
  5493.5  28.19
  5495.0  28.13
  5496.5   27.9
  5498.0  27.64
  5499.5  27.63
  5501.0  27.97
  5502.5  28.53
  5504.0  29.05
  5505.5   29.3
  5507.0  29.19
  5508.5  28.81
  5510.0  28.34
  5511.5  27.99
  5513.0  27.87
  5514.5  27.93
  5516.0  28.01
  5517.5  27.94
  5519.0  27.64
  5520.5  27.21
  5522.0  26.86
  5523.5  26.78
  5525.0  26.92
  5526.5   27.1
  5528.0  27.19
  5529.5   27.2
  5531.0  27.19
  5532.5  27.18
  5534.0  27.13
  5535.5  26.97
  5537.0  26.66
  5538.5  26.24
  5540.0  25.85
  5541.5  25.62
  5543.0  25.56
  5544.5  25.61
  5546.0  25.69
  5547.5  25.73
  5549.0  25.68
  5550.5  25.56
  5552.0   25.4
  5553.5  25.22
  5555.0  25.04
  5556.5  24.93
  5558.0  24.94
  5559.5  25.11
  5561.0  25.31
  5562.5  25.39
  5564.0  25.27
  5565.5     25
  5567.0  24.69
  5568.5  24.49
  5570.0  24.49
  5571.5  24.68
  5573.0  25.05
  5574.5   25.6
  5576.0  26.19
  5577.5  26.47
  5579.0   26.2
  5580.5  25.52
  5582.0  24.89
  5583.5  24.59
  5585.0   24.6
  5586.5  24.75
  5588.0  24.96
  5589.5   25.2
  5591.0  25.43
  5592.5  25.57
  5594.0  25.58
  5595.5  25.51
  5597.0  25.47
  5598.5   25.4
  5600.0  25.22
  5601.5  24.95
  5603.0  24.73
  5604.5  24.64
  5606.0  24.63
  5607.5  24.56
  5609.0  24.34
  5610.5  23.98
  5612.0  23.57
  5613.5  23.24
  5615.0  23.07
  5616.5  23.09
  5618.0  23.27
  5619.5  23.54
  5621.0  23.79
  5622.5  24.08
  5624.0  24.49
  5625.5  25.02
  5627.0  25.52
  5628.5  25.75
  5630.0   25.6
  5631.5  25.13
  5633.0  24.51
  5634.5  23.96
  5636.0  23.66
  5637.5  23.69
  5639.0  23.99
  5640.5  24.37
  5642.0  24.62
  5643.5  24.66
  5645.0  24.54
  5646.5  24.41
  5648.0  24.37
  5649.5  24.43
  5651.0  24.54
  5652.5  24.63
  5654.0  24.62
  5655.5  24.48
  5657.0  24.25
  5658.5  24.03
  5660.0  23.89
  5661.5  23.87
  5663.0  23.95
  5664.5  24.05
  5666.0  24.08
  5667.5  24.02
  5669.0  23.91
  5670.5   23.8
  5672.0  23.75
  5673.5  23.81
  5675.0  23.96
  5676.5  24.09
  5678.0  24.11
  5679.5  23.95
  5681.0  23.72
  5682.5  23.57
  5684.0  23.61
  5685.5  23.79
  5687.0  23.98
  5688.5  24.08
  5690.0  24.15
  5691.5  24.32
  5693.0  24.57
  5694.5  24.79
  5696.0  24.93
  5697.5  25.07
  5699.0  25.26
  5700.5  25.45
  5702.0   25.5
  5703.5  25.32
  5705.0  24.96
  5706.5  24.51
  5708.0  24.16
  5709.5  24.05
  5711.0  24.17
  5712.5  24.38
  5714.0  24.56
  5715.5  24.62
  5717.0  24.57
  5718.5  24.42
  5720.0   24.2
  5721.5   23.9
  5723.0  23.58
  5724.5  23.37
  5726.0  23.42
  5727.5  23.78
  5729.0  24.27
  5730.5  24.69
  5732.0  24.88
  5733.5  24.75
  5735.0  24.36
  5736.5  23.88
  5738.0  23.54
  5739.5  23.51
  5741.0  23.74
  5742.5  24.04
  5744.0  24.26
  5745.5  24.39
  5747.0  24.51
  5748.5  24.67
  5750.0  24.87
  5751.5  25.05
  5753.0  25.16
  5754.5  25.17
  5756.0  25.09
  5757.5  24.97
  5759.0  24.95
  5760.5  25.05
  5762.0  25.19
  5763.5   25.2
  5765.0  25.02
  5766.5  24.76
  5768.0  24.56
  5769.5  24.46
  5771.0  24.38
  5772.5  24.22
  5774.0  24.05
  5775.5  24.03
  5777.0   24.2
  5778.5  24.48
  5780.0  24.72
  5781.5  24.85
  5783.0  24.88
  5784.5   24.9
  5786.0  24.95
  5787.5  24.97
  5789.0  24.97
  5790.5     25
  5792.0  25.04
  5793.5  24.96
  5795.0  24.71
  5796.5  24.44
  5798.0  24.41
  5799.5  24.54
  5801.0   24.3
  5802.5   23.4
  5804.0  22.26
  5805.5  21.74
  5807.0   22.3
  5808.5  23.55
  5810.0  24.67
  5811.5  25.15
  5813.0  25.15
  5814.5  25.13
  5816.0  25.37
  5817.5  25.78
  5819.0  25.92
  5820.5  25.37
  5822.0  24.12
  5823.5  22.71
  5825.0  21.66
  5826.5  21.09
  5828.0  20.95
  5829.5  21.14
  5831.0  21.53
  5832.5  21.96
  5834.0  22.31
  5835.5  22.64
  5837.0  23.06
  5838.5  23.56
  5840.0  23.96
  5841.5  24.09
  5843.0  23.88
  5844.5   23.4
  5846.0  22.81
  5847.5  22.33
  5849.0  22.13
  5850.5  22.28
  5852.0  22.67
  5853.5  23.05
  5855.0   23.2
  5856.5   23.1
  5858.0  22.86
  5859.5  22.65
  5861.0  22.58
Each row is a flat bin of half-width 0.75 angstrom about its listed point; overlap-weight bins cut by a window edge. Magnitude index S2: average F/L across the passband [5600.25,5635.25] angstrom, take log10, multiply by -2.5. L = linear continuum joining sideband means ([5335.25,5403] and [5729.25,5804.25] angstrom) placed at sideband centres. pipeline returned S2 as 0.089 mag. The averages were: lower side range 29.5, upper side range 24.6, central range 24.3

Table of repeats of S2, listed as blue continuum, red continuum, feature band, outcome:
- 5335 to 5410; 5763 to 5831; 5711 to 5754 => 0.031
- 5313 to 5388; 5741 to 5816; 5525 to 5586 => 0.058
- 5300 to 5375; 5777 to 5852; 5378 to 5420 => -0.031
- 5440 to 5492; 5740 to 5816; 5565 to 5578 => 0.091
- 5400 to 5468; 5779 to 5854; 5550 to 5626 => 0.097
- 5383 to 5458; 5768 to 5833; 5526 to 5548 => 0.059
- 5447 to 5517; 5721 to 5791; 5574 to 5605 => 0.068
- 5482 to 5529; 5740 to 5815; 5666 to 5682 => 0.084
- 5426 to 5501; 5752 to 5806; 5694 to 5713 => 0.034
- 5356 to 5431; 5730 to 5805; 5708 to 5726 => 0.048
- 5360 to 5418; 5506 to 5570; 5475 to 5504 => -0.035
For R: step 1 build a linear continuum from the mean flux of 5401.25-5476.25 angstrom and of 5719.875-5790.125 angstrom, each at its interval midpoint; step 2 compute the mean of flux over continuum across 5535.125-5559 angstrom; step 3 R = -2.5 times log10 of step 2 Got 0.08 mag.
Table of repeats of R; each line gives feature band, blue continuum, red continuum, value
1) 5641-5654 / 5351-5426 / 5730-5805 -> 0.07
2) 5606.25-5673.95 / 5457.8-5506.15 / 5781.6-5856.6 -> 0.09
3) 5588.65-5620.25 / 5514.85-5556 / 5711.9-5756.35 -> 0.05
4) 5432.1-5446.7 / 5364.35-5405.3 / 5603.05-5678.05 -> -0.06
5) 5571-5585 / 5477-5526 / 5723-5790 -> 0.07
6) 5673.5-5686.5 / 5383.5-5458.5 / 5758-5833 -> 0.09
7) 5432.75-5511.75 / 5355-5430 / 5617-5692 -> -0.03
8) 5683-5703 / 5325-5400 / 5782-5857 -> 0.03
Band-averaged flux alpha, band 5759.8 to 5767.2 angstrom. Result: 25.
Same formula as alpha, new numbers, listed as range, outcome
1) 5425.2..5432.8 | 29.7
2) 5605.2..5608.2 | 24.6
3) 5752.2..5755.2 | 25.2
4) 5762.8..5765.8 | 25.1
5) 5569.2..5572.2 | 24.6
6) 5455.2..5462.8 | 28.8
